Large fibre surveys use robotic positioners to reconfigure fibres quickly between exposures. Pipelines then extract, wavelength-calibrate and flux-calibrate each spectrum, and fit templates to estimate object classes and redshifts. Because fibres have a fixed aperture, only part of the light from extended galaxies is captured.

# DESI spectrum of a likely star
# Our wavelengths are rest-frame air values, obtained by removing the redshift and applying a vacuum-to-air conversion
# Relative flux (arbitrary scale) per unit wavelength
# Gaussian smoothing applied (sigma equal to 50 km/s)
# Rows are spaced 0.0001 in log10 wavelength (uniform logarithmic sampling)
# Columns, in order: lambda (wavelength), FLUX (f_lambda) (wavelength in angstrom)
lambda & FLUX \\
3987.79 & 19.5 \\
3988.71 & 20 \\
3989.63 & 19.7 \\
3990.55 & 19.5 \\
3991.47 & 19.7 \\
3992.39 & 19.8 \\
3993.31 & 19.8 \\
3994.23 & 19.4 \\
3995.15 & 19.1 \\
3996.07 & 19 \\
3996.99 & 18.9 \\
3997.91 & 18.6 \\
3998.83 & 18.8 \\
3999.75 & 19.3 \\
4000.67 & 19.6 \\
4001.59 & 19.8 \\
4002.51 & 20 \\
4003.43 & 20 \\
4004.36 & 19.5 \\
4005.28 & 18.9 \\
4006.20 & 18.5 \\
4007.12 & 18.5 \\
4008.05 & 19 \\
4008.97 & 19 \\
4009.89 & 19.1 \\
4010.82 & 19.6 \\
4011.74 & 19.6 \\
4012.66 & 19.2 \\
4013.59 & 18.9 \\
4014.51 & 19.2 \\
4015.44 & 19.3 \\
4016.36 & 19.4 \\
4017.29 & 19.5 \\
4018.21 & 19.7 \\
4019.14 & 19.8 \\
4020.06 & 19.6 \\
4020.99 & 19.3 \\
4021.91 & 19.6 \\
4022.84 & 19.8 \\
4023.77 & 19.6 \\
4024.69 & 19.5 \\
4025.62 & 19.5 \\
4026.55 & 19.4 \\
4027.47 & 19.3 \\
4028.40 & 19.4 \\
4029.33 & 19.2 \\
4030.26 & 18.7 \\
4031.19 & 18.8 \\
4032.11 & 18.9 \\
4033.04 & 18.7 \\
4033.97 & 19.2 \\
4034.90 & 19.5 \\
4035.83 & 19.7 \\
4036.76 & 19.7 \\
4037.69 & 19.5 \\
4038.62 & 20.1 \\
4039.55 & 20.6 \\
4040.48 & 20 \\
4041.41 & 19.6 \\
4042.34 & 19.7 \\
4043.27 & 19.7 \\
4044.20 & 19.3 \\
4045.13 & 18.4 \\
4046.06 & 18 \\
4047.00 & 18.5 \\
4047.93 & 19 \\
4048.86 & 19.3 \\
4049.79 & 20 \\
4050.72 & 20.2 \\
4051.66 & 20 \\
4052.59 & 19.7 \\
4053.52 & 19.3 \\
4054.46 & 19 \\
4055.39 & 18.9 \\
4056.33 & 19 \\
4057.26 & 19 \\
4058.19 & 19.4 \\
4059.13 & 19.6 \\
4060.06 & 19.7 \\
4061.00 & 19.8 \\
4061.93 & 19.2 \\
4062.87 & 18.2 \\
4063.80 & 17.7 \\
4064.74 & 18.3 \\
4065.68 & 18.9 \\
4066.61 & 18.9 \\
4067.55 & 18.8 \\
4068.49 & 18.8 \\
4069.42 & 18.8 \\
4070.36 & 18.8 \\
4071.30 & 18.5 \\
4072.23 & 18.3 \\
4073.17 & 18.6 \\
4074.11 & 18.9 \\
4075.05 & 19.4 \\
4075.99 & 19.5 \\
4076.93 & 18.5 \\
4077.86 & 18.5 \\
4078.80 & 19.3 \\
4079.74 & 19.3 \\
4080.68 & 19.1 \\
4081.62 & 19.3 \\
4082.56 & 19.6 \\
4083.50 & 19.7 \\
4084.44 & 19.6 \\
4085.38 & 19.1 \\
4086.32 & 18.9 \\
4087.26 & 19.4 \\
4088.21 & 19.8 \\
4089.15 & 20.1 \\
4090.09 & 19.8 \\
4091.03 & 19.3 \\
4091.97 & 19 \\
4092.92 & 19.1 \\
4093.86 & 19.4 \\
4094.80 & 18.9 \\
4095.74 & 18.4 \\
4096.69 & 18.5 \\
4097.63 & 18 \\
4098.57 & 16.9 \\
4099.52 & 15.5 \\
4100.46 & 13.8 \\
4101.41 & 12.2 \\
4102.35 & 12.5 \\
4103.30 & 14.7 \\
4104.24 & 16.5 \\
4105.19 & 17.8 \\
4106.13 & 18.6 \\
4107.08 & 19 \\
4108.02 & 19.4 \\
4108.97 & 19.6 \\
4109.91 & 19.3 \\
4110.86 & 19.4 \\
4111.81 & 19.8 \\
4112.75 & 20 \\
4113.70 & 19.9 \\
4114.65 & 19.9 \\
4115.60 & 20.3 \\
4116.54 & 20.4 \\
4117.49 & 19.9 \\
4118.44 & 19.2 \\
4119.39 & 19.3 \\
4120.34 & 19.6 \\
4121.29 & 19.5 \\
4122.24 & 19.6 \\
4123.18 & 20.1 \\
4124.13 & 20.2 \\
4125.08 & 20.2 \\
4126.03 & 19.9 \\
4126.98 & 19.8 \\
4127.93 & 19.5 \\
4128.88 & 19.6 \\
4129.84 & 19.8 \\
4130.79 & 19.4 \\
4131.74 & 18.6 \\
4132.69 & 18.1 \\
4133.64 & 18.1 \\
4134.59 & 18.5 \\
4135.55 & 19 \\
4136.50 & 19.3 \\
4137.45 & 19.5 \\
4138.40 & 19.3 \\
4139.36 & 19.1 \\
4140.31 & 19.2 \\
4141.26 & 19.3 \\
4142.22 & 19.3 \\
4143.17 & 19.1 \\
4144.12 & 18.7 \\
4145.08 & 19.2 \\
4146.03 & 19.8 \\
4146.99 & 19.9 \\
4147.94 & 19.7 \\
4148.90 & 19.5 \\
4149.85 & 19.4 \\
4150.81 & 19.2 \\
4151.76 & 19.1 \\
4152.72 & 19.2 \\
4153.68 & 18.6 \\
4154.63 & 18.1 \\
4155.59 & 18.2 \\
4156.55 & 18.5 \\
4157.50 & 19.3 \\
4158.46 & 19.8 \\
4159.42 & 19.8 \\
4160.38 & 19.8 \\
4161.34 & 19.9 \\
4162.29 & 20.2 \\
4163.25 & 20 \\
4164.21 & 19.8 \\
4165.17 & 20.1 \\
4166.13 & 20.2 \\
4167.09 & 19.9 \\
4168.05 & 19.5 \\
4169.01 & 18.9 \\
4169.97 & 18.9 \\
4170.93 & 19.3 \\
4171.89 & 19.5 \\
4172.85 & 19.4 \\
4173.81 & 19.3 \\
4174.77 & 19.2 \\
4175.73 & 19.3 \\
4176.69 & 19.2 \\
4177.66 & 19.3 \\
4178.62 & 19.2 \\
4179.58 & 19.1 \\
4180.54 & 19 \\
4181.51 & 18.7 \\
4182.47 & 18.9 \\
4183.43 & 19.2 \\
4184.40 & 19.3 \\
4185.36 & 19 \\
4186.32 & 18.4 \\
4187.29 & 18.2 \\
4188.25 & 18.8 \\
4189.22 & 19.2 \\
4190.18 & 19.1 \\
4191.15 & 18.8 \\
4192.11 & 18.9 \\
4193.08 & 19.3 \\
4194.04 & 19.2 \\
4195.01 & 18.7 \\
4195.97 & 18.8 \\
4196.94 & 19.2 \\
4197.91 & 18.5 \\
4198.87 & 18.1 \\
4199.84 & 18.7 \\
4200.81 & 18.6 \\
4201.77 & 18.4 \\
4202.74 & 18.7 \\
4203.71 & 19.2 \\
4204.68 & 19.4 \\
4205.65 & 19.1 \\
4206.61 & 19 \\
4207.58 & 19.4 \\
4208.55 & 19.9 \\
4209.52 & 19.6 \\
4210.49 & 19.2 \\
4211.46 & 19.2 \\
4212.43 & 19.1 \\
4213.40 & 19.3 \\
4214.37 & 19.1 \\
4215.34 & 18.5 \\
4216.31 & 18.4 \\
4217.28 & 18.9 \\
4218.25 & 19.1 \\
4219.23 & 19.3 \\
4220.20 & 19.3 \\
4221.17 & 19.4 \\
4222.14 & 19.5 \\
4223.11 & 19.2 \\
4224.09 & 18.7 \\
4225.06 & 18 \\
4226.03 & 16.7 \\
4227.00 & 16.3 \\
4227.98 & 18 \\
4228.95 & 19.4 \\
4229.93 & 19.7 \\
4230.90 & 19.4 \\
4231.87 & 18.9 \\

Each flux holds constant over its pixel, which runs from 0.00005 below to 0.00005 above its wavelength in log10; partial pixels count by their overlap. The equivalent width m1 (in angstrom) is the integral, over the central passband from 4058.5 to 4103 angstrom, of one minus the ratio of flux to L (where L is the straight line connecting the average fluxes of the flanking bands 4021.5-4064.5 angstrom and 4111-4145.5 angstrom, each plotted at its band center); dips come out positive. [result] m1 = 2.0 angstrom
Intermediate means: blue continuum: 19.3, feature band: 18.5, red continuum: 19.4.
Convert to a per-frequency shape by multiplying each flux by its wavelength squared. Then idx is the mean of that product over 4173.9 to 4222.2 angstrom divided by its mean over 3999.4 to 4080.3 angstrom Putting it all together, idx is 1.07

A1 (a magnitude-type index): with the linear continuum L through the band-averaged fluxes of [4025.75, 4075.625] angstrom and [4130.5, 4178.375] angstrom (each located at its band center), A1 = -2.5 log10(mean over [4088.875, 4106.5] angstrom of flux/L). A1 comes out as 0.115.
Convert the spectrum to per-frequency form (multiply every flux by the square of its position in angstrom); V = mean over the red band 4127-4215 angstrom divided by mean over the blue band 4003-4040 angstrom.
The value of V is 1.1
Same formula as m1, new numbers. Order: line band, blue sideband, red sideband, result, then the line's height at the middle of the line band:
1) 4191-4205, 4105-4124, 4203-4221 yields 0.29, 19.2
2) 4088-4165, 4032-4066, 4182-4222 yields 0.79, 19.1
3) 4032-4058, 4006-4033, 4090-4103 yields -1.15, 18.6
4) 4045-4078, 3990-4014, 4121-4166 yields 0.54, 19.3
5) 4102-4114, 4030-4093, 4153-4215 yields 0.60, 19.2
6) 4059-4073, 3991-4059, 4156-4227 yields 0.35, 19.3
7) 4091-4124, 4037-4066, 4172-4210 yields 1.35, 19.2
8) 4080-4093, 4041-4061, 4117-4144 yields -0.06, 19.3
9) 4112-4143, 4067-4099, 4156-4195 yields -0.56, 19.1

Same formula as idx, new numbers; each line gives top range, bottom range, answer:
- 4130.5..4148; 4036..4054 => 1.03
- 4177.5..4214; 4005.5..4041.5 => 1.07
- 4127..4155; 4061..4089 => 1.04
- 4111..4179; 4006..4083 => 1.06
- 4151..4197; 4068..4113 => 1.08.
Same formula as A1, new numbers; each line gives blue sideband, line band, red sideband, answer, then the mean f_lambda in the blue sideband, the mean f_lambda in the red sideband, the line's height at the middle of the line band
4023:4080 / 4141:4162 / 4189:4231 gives -0.01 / 19.2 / 18.9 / 19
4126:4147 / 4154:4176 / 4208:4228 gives -0.02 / 19.2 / 18.8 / 19.1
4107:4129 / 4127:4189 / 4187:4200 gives 0.00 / 19.7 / 18.8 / 19.3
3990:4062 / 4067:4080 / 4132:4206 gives 0.02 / 19.4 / 19.1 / 19.3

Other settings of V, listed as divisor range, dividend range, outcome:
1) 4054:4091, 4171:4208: 1.05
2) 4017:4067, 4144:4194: 1.06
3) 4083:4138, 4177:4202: 1.04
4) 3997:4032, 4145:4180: 1.08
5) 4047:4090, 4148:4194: 1.06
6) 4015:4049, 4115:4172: 1.06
